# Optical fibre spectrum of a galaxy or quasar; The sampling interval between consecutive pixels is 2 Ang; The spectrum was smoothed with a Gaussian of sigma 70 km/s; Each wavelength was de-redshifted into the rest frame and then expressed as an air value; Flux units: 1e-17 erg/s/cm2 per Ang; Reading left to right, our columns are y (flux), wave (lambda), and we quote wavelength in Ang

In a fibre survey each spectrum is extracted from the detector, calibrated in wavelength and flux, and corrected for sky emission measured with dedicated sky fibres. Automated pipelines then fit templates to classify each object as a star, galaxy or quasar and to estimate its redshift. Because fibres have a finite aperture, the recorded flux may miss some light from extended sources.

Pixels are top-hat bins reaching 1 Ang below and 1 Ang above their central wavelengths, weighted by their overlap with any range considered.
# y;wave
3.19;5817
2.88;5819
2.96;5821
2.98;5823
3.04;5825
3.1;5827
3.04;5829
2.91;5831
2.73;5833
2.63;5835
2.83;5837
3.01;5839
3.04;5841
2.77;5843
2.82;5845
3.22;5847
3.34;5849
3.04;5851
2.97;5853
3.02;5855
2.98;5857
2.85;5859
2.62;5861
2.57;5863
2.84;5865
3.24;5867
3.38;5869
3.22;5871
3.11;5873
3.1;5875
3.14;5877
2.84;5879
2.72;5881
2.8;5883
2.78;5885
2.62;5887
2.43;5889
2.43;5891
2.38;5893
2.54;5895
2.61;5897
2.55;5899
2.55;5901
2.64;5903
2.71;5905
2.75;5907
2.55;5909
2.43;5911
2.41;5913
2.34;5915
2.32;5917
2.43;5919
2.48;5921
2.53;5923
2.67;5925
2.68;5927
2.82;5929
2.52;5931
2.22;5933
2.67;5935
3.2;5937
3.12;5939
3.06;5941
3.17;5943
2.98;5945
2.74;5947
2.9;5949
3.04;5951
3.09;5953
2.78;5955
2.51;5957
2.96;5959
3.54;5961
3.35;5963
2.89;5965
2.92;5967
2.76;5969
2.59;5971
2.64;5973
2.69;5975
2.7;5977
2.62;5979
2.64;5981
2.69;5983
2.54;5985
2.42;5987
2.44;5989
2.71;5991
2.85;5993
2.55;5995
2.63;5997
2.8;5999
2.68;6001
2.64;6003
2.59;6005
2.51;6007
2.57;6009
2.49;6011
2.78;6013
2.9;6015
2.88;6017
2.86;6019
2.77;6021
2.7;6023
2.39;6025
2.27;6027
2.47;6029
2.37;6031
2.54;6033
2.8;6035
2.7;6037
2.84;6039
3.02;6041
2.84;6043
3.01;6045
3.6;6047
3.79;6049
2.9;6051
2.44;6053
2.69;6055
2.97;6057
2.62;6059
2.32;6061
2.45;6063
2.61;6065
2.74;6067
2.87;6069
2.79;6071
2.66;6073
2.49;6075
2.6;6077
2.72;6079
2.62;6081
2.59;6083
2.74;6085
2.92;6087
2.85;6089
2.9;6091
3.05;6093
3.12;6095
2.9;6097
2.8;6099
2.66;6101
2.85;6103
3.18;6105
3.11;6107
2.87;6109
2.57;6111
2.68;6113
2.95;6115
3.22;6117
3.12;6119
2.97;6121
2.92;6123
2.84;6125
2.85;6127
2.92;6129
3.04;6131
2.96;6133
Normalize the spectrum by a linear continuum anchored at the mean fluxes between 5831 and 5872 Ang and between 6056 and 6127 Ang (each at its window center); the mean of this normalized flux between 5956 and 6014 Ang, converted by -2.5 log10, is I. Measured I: 0.062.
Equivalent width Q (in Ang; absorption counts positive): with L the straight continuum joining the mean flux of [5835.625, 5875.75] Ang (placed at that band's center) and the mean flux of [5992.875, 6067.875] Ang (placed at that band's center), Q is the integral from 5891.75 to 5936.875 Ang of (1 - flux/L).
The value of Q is 5.5 Ang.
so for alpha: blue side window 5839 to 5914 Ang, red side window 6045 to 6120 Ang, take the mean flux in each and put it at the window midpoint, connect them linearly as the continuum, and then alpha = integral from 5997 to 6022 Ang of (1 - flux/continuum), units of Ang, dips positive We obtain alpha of 1.1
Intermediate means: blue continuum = 2.81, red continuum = 2.84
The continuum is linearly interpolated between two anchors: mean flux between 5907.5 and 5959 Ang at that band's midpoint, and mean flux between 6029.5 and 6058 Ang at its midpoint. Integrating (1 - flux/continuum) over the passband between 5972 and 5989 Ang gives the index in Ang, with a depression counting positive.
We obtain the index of 1.1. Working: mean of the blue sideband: 2.71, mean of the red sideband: 2.89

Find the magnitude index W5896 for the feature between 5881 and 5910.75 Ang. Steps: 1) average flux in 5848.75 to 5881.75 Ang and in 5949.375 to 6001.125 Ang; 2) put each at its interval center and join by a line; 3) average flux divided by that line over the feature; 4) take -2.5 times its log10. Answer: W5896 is 0.13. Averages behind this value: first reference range 2.99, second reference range 2.77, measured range 2.6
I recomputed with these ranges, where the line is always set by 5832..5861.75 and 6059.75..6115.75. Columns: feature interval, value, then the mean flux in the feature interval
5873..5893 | 0.055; 2.76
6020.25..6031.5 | 0.130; 2.49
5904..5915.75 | 0.141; 2.54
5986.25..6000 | 0.079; 2.63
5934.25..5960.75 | -0.036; 2.96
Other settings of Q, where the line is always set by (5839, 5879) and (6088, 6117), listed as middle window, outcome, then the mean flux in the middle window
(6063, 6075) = 0.9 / 2.69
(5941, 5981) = 1.1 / 2.89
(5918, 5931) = 1.7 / 2.6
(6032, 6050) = -0.5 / 3.02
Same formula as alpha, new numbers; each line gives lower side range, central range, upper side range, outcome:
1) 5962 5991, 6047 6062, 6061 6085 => -1.23 Ang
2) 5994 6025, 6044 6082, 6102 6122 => 0.49 Ang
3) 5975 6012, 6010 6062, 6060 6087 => -2.72 Ang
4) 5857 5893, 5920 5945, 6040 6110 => 0.69 Ang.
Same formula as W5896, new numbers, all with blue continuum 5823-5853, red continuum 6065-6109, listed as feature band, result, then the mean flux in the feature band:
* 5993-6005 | 0.078 mag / 2.67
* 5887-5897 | 0.183 mag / 2.48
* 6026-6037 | 0.137 mag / 2.51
